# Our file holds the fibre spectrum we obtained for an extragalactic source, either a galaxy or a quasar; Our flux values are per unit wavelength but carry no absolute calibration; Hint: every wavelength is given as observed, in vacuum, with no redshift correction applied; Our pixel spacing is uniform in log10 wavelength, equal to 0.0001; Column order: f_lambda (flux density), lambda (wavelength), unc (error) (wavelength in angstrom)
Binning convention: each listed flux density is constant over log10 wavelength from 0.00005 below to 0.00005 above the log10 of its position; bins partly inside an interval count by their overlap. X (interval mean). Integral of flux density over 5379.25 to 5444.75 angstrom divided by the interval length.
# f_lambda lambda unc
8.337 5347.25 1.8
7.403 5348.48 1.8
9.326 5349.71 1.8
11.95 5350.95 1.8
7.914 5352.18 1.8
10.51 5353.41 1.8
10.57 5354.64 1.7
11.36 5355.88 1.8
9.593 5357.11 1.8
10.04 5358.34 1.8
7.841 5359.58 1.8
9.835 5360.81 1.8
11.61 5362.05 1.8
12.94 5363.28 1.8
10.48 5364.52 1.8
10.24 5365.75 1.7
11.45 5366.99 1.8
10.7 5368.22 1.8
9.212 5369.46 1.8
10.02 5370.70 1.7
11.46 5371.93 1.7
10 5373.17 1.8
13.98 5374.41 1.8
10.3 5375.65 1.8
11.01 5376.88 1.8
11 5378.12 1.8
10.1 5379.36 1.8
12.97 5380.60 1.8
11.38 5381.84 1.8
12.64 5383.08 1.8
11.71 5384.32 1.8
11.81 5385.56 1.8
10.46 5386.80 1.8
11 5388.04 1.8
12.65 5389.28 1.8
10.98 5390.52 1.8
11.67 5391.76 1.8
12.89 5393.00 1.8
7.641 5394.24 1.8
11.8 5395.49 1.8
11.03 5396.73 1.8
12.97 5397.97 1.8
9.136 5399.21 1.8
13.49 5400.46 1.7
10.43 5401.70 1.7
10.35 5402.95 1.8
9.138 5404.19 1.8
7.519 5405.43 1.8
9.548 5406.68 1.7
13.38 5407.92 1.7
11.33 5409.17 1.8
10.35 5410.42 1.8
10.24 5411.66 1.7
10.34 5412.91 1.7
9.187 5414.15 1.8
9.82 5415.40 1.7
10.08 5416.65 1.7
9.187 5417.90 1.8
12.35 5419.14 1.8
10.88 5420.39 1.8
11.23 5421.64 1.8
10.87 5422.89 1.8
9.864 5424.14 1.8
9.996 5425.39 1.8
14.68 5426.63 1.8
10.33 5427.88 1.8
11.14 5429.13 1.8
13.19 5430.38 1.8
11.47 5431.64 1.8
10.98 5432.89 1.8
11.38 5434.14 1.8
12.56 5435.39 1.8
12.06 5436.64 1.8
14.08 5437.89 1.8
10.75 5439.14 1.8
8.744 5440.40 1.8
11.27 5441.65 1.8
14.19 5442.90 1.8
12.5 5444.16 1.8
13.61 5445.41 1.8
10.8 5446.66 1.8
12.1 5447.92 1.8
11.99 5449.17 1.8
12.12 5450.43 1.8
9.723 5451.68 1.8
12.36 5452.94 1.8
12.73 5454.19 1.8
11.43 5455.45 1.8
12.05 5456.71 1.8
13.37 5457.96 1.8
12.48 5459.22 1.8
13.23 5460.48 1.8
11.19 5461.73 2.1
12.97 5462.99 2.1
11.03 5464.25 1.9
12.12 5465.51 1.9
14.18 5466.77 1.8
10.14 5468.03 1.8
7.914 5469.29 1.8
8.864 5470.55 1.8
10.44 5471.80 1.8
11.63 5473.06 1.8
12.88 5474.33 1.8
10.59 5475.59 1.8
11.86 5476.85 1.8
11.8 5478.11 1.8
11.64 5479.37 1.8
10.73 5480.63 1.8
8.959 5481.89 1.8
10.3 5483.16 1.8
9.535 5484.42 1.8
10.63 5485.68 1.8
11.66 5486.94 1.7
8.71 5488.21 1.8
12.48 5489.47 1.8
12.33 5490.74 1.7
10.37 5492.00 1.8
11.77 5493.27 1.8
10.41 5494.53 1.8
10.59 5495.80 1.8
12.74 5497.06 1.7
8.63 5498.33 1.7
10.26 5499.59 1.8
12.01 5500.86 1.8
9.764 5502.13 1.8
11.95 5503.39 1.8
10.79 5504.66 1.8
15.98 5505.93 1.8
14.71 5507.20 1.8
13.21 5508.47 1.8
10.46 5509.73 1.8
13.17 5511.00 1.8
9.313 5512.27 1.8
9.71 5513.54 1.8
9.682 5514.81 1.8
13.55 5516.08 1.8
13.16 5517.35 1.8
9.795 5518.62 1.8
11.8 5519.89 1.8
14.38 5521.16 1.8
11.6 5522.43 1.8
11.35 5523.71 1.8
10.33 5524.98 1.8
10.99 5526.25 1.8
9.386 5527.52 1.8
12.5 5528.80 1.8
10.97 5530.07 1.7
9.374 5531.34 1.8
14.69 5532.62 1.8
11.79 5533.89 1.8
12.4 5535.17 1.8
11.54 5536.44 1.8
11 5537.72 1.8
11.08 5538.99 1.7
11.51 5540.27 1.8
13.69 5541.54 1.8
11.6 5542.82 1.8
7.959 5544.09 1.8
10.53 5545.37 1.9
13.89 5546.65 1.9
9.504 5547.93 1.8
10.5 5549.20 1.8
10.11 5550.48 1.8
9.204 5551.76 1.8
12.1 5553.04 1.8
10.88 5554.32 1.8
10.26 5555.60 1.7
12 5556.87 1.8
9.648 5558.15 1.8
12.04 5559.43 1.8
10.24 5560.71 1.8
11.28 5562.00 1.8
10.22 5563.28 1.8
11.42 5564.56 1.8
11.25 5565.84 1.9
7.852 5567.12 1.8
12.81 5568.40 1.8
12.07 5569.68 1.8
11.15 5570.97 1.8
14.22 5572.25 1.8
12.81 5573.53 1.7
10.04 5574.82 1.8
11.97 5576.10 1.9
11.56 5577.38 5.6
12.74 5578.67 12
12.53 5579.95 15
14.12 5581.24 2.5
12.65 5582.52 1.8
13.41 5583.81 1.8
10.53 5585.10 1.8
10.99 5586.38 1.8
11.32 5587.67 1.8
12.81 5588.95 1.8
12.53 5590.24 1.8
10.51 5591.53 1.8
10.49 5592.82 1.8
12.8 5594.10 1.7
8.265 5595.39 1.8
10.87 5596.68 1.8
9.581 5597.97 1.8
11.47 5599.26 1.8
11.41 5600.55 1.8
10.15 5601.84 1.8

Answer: 11.2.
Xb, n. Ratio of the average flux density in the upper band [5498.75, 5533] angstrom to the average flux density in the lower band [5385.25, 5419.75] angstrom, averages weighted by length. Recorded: 1.1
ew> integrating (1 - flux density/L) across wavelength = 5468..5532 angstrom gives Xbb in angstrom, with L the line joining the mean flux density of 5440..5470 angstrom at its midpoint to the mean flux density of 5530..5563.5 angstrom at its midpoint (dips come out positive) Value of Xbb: 1.93 angstrom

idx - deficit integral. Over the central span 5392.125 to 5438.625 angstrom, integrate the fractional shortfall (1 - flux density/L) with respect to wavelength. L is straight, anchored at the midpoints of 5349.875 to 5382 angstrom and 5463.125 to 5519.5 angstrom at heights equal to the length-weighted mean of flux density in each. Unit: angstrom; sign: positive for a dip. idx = -0.47 angstrom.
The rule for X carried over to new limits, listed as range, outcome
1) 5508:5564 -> 11.2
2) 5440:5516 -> 11.4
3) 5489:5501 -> 11.1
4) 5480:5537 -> 11.3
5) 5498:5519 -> 11.6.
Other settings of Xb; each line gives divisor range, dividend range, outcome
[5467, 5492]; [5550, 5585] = 1.07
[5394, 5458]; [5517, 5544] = 1.03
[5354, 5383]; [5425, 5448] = 1.10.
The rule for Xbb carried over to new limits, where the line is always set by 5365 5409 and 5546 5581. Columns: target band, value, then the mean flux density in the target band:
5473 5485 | 0.2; 11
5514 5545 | -0.6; 11.5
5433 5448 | -1.1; 12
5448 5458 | -0.7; 11.9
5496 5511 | -0.9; 11.9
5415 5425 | 0.5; 10.5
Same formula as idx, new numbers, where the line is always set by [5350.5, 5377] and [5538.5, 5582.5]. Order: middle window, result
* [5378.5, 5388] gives -0.8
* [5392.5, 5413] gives 0.1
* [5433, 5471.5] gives -3.0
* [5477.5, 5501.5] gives 0.5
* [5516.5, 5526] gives -0.5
